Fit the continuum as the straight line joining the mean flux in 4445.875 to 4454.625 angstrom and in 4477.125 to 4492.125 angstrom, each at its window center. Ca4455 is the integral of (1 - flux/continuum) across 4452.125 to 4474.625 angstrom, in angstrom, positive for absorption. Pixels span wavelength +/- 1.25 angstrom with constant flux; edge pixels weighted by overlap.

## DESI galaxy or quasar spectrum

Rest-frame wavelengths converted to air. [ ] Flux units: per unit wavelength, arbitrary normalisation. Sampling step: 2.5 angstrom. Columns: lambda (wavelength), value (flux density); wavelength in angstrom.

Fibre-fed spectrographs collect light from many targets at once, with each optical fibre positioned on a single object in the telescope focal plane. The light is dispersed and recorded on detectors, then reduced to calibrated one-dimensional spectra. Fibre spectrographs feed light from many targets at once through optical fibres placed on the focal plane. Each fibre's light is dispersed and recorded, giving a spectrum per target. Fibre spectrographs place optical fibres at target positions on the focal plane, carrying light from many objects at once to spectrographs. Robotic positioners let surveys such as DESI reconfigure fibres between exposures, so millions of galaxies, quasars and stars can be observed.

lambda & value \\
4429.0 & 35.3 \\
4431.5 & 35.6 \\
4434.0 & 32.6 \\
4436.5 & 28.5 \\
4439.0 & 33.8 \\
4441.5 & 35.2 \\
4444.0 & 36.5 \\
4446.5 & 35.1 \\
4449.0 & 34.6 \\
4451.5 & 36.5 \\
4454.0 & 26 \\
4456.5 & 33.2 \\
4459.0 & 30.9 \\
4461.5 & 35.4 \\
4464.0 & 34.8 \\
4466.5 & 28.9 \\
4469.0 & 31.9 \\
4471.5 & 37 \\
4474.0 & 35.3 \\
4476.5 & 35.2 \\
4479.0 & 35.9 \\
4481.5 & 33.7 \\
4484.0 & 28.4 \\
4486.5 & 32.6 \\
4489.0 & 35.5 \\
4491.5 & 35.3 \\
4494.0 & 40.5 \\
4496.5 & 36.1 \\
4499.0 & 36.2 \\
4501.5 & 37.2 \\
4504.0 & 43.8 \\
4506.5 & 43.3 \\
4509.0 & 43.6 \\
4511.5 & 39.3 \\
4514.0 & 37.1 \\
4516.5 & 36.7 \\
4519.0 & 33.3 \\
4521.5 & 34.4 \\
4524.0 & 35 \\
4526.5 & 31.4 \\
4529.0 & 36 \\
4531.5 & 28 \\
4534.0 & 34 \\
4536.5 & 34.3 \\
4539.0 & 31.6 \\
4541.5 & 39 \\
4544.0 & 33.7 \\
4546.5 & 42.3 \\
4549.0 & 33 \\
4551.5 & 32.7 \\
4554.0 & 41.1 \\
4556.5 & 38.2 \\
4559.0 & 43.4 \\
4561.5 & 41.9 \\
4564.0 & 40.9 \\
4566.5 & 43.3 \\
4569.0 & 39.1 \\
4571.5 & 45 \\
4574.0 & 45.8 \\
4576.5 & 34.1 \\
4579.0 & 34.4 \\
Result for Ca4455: 0.6 angstrom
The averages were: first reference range 33.4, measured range 32.6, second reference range 33.6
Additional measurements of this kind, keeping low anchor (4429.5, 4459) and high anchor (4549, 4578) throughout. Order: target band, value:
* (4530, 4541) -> 1.7 angstrom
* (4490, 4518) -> -1.7 angstrom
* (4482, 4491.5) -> 0.8 angstrom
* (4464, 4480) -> 0.4 angstrom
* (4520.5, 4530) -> 1.0 angstrom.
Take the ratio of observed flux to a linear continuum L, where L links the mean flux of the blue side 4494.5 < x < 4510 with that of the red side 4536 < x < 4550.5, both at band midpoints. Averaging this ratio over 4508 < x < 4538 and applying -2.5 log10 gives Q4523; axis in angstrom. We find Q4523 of 0.08 mag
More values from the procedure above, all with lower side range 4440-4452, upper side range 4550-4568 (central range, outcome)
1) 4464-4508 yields 0.04 mag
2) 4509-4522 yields 0.04 mag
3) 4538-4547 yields 0.09 mag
